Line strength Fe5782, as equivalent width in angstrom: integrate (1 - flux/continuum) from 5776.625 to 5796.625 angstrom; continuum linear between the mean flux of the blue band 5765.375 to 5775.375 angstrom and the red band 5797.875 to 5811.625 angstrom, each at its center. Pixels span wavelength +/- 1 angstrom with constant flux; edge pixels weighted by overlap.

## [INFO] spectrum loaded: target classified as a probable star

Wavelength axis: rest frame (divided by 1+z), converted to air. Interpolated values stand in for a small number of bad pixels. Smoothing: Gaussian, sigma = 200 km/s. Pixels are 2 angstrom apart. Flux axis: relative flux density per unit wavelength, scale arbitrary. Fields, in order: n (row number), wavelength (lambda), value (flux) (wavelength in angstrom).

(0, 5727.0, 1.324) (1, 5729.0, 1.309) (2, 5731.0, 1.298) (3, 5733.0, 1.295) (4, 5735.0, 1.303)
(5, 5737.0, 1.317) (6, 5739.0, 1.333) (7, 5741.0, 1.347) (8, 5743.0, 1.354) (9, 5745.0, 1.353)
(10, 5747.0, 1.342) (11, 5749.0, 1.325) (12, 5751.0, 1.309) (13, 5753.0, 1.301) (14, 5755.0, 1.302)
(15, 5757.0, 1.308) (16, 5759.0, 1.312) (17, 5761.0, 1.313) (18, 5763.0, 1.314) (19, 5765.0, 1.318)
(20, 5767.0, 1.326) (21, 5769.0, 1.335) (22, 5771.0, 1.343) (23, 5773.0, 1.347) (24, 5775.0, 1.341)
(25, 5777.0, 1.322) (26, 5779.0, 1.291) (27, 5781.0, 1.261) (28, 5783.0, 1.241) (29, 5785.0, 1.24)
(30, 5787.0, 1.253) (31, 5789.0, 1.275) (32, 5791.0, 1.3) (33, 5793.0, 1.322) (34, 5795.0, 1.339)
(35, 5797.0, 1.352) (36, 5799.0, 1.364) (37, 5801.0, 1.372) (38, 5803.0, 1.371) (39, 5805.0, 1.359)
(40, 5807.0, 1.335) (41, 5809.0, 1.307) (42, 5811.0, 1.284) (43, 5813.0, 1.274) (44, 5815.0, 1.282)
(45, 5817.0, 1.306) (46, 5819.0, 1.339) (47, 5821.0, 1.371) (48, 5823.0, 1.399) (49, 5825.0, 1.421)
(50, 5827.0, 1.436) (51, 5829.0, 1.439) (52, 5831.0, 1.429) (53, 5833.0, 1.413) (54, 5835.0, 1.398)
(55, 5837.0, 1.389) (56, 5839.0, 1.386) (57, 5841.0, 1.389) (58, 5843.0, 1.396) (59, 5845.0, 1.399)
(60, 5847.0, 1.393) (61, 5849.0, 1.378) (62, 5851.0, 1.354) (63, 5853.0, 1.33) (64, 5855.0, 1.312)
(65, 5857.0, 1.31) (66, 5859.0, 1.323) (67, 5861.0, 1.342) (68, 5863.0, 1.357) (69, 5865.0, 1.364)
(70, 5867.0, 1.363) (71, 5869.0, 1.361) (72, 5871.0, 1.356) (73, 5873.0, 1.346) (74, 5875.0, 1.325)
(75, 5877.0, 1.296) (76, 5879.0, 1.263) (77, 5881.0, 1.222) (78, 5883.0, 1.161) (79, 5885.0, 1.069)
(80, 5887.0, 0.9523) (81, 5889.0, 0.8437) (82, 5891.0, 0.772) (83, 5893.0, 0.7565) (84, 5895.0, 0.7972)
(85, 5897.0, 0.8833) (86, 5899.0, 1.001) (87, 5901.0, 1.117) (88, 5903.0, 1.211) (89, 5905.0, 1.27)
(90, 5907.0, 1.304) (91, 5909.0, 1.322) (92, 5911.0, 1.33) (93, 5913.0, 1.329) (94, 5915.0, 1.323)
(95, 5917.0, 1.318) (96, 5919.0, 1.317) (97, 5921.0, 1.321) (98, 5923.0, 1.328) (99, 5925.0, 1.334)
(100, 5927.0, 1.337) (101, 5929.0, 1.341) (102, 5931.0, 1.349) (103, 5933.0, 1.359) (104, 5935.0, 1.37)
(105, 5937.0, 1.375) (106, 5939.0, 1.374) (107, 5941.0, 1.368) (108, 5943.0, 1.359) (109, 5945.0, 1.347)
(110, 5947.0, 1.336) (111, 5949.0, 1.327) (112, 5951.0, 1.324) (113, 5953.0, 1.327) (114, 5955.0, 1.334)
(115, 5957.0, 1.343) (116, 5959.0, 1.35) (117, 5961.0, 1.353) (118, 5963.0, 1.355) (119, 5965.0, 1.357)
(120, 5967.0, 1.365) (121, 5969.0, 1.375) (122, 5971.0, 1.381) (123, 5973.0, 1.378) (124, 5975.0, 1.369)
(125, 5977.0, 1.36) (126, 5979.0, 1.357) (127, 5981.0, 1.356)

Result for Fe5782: 0.82 angstrom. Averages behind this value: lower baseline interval 1.34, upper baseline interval 1.34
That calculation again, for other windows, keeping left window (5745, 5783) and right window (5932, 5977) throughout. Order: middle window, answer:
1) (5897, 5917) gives 1.7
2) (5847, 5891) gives 2.6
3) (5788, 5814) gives -0.1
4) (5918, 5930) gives 0.2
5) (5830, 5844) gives -0.7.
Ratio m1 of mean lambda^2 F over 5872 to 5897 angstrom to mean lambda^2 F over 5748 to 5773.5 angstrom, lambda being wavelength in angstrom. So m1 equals 0.8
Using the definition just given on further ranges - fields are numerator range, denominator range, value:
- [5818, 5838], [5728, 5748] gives 1.09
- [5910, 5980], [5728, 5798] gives 1.09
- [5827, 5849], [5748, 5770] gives 1.10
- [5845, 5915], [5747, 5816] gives 0.96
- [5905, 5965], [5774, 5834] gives 1.05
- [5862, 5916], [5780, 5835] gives 0.90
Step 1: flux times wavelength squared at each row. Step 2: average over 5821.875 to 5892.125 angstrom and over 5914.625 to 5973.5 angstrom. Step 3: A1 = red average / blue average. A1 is 1.1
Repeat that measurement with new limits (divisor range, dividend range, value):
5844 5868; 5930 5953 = 1.03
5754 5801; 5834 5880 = 1.06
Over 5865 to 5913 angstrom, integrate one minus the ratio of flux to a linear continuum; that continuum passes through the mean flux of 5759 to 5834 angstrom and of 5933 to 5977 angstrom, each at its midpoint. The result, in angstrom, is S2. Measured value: 6.9 angstrom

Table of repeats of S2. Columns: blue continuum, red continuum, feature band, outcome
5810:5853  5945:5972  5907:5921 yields 0.37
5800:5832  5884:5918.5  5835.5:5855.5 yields -1.69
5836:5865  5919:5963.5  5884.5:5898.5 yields 5.05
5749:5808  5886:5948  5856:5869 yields -0.91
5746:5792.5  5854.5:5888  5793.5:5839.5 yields -2.52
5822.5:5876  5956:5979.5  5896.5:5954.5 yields 2.79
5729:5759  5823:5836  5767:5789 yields 1.00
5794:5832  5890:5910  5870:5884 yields -1.92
